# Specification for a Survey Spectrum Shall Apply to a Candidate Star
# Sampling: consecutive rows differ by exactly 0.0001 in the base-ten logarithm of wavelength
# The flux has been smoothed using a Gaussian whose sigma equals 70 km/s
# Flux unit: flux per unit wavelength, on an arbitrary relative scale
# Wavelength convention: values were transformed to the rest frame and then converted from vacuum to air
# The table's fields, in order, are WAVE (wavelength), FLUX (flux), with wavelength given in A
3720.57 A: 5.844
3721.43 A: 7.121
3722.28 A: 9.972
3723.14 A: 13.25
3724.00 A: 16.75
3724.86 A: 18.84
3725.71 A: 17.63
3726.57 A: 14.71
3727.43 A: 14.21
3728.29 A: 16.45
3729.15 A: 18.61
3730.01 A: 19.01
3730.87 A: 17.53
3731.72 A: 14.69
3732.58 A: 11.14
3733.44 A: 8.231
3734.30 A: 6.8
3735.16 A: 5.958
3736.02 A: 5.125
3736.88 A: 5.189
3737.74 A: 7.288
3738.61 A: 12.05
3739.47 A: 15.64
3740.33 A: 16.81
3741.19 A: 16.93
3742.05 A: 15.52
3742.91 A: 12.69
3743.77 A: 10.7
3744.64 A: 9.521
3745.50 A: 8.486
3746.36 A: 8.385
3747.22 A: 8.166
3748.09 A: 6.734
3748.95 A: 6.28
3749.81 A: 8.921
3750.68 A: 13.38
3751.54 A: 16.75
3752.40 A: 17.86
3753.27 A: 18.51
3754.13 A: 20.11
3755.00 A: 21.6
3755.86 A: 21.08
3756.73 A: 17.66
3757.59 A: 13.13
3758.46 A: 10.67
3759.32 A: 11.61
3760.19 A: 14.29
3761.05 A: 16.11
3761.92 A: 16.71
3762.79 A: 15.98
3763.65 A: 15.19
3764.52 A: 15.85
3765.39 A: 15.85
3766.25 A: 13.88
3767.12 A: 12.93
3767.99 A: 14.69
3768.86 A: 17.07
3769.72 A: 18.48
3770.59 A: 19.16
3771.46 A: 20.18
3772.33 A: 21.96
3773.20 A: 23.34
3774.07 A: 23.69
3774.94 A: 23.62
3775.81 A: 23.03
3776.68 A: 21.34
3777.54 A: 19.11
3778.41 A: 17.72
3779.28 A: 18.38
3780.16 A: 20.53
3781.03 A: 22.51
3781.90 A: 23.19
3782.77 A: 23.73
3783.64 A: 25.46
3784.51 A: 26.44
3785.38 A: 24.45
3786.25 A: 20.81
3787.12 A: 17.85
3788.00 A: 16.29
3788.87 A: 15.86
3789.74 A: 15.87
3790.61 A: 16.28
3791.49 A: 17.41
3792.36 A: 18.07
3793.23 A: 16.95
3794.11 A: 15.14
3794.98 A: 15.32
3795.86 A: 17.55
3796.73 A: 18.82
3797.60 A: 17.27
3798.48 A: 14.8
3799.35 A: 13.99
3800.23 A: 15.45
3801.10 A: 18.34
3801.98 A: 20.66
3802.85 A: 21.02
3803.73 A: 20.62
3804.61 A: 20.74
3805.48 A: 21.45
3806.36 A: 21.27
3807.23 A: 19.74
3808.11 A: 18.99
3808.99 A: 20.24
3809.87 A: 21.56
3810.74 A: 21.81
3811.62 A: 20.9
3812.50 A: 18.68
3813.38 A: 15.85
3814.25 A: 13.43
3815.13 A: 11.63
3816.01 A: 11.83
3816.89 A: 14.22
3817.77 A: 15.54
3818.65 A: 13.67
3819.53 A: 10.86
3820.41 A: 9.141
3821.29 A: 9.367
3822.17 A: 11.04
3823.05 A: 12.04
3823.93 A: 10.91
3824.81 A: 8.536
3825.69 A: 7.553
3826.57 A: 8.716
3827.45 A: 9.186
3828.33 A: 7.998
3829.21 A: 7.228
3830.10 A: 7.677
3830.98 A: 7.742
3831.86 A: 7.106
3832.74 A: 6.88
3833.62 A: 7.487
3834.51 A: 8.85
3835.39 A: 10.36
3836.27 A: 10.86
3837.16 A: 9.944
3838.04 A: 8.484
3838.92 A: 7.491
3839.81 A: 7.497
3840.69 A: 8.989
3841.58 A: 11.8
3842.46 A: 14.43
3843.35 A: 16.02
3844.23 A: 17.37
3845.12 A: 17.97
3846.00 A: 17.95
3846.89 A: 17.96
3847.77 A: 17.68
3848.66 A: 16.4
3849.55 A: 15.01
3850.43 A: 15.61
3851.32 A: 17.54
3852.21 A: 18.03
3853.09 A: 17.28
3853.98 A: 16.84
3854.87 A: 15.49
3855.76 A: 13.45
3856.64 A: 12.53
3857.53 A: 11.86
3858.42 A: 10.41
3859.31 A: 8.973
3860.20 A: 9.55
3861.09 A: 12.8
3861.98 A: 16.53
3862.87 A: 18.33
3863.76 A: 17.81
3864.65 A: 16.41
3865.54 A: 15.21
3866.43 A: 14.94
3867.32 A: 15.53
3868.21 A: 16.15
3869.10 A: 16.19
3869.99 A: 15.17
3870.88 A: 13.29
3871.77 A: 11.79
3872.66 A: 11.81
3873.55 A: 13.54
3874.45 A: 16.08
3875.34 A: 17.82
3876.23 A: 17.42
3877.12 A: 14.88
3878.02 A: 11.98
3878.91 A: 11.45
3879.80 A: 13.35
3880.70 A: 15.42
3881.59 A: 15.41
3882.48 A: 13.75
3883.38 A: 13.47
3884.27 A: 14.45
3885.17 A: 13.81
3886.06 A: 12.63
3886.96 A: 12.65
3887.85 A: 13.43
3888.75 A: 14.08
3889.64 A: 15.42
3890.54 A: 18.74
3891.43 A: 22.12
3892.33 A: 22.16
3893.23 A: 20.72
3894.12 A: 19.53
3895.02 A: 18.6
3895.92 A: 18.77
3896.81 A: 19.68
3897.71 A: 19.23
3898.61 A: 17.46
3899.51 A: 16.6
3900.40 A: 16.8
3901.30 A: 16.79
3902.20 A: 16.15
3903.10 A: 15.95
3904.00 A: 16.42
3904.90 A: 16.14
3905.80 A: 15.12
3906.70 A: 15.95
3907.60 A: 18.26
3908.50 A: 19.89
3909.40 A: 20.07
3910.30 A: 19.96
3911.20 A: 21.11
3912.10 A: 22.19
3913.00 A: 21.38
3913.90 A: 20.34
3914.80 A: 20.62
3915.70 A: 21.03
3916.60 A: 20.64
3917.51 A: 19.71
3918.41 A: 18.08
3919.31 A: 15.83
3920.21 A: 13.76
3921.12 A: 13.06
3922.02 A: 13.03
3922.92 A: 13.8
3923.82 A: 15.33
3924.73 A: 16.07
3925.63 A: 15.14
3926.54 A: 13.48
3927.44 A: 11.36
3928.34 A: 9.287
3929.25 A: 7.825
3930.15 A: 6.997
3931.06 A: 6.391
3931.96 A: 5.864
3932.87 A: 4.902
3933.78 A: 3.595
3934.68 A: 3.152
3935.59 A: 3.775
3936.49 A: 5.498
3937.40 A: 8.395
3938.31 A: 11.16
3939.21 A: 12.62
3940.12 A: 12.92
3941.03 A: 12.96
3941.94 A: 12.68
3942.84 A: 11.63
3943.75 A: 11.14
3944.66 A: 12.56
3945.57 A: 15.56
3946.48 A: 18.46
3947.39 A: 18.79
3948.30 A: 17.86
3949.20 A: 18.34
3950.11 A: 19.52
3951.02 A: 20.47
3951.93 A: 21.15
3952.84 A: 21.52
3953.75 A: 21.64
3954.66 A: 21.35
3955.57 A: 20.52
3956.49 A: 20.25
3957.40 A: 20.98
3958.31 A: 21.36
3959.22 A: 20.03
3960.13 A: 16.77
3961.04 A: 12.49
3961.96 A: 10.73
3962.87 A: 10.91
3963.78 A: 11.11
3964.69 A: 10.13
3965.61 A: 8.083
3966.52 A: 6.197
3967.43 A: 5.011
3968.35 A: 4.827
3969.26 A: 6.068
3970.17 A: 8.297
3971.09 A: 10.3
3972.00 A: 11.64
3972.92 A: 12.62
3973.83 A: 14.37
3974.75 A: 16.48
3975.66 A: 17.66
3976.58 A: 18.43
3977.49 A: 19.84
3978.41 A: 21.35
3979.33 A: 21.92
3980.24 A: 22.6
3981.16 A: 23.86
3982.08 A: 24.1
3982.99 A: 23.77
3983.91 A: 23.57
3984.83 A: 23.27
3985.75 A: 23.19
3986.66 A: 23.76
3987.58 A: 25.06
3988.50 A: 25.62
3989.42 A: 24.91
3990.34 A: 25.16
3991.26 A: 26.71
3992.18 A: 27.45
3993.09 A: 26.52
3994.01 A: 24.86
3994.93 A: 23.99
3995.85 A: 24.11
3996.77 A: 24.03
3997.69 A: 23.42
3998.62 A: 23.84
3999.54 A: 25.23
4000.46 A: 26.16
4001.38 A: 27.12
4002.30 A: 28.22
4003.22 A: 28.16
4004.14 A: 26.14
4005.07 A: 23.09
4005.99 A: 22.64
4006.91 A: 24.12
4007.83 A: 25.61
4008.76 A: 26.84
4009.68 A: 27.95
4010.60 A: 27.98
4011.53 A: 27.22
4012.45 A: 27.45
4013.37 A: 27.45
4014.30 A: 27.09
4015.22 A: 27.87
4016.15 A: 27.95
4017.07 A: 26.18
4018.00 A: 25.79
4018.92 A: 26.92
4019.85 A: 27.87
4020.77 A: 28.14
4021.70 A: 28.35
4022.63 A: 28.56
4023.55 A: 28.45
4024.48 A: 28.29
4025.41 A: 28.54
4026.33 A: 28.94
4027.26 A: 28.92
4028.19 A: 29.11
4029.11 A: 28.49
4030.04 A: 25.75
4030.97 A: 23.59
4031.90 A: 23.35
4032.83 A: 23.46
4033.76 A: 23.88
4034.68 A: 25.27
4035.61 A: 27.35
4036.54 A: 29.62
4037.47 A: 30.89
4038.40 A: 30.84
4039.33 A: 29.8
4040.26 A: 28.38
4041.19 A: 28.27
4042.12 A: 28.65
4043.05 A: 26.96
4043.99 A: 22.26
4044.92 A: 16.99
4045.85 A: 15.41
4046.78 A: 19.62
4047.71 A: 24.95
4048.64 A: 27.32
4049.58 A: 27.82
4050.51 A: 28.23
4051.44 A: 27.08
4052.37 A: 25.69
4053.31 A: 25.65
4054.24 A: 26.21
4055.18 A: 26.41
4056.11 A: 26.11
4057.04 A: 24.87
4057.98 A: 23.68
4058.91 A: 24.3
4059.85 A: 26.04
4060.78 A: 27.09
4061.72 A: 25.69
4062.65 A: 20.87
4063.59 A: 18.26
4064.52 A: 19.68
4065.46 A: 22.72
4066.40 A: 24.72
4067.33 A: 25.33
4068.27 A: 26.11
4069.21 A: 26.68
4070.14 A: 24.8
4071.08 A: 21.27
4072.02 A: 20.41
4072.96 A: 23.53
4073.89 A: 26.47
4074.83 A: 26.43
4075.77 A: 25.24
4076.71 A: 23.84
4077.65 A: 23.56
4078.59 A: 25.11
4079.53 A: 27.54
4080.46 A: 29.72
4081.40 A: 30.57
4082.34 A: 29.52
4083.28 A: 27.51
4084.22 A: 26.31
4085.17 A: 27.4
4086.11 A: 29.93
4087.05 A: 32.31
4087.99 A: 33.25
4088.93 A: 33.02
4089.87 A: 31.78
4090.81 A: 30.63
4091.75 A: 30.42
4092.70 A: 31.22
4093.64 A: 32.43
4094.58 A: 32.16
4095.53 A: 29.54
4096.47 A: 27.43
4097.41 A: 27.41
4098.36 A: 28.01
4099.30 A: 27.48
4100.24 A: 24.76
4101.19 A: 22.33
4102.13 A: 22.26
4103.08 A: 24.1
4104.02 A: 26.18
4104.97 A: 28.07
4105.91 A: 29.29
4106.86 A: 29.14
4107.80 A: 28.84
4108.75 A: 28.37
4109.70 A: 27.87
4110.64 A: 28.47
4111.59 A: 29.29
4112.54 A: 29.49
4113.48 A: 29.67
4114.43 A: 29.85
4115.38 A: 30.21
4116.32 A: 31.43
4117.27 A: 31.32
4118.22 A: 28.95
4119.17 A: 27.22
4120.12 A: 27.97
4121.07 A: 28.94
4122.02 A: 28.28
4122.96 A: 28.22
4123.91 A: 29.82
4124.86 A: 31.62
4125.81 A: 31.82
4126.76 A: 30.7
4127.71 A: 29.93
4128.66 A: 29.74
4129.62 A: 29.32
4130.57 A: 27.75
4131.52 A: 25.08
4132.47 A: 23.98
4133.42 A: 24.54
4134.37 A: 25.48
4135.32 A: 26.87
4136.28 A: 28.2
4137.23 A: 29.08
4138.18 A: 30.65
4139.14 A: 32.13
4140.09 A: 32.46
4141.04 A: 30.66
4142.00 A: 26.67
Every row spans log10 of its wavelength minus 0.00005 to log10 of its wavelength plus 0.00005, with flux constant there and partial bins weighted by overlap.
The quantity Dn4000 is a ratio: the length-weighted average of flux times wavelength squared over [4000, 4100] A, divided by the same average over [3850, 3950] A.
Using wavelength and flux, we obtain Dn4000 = 1.93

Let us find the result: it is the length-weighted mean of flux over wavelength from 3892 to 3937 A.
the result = 15.2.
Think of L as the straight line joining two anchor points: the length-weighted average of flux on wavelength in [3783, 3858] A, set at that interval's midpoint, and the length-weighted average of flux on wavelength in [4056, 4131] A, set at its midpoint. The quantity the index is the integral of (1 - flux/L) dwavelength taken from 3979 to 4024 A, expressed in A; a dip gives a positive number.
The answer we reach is -4.8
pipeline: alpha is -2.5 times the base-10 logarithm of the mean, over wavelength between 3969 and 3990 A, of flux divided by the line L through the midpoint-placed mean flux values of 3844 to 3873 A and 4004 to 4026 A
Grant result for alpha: 0.25 mag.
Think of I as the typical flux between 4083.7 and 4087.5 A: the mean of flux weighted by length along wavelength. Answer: 28.9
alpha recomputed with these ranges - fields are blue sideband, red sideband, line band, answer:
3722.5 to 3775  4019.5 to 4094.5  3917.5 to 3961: 0.489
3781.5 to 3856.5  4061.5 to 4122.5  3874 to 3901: 0.123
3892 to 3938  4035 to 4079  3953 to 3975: 0.336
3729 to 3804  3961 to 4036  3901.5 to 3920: 0.083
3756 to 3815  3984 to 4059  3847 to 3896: 0.358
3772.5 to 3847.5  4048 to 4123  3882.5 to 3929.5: 0.171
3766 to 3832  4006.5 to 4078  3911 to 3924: 0.177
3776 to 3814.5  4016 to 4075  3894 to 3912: 0.219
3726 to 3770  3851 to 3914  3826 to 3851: 0.311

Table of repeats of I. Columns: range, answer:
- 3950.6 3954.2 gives 21.2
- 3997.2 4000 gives 24.1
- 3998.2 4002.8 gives 26.2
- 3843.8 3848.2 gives 17.8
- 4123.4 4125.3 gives 30.6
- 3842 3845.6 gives 16.5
